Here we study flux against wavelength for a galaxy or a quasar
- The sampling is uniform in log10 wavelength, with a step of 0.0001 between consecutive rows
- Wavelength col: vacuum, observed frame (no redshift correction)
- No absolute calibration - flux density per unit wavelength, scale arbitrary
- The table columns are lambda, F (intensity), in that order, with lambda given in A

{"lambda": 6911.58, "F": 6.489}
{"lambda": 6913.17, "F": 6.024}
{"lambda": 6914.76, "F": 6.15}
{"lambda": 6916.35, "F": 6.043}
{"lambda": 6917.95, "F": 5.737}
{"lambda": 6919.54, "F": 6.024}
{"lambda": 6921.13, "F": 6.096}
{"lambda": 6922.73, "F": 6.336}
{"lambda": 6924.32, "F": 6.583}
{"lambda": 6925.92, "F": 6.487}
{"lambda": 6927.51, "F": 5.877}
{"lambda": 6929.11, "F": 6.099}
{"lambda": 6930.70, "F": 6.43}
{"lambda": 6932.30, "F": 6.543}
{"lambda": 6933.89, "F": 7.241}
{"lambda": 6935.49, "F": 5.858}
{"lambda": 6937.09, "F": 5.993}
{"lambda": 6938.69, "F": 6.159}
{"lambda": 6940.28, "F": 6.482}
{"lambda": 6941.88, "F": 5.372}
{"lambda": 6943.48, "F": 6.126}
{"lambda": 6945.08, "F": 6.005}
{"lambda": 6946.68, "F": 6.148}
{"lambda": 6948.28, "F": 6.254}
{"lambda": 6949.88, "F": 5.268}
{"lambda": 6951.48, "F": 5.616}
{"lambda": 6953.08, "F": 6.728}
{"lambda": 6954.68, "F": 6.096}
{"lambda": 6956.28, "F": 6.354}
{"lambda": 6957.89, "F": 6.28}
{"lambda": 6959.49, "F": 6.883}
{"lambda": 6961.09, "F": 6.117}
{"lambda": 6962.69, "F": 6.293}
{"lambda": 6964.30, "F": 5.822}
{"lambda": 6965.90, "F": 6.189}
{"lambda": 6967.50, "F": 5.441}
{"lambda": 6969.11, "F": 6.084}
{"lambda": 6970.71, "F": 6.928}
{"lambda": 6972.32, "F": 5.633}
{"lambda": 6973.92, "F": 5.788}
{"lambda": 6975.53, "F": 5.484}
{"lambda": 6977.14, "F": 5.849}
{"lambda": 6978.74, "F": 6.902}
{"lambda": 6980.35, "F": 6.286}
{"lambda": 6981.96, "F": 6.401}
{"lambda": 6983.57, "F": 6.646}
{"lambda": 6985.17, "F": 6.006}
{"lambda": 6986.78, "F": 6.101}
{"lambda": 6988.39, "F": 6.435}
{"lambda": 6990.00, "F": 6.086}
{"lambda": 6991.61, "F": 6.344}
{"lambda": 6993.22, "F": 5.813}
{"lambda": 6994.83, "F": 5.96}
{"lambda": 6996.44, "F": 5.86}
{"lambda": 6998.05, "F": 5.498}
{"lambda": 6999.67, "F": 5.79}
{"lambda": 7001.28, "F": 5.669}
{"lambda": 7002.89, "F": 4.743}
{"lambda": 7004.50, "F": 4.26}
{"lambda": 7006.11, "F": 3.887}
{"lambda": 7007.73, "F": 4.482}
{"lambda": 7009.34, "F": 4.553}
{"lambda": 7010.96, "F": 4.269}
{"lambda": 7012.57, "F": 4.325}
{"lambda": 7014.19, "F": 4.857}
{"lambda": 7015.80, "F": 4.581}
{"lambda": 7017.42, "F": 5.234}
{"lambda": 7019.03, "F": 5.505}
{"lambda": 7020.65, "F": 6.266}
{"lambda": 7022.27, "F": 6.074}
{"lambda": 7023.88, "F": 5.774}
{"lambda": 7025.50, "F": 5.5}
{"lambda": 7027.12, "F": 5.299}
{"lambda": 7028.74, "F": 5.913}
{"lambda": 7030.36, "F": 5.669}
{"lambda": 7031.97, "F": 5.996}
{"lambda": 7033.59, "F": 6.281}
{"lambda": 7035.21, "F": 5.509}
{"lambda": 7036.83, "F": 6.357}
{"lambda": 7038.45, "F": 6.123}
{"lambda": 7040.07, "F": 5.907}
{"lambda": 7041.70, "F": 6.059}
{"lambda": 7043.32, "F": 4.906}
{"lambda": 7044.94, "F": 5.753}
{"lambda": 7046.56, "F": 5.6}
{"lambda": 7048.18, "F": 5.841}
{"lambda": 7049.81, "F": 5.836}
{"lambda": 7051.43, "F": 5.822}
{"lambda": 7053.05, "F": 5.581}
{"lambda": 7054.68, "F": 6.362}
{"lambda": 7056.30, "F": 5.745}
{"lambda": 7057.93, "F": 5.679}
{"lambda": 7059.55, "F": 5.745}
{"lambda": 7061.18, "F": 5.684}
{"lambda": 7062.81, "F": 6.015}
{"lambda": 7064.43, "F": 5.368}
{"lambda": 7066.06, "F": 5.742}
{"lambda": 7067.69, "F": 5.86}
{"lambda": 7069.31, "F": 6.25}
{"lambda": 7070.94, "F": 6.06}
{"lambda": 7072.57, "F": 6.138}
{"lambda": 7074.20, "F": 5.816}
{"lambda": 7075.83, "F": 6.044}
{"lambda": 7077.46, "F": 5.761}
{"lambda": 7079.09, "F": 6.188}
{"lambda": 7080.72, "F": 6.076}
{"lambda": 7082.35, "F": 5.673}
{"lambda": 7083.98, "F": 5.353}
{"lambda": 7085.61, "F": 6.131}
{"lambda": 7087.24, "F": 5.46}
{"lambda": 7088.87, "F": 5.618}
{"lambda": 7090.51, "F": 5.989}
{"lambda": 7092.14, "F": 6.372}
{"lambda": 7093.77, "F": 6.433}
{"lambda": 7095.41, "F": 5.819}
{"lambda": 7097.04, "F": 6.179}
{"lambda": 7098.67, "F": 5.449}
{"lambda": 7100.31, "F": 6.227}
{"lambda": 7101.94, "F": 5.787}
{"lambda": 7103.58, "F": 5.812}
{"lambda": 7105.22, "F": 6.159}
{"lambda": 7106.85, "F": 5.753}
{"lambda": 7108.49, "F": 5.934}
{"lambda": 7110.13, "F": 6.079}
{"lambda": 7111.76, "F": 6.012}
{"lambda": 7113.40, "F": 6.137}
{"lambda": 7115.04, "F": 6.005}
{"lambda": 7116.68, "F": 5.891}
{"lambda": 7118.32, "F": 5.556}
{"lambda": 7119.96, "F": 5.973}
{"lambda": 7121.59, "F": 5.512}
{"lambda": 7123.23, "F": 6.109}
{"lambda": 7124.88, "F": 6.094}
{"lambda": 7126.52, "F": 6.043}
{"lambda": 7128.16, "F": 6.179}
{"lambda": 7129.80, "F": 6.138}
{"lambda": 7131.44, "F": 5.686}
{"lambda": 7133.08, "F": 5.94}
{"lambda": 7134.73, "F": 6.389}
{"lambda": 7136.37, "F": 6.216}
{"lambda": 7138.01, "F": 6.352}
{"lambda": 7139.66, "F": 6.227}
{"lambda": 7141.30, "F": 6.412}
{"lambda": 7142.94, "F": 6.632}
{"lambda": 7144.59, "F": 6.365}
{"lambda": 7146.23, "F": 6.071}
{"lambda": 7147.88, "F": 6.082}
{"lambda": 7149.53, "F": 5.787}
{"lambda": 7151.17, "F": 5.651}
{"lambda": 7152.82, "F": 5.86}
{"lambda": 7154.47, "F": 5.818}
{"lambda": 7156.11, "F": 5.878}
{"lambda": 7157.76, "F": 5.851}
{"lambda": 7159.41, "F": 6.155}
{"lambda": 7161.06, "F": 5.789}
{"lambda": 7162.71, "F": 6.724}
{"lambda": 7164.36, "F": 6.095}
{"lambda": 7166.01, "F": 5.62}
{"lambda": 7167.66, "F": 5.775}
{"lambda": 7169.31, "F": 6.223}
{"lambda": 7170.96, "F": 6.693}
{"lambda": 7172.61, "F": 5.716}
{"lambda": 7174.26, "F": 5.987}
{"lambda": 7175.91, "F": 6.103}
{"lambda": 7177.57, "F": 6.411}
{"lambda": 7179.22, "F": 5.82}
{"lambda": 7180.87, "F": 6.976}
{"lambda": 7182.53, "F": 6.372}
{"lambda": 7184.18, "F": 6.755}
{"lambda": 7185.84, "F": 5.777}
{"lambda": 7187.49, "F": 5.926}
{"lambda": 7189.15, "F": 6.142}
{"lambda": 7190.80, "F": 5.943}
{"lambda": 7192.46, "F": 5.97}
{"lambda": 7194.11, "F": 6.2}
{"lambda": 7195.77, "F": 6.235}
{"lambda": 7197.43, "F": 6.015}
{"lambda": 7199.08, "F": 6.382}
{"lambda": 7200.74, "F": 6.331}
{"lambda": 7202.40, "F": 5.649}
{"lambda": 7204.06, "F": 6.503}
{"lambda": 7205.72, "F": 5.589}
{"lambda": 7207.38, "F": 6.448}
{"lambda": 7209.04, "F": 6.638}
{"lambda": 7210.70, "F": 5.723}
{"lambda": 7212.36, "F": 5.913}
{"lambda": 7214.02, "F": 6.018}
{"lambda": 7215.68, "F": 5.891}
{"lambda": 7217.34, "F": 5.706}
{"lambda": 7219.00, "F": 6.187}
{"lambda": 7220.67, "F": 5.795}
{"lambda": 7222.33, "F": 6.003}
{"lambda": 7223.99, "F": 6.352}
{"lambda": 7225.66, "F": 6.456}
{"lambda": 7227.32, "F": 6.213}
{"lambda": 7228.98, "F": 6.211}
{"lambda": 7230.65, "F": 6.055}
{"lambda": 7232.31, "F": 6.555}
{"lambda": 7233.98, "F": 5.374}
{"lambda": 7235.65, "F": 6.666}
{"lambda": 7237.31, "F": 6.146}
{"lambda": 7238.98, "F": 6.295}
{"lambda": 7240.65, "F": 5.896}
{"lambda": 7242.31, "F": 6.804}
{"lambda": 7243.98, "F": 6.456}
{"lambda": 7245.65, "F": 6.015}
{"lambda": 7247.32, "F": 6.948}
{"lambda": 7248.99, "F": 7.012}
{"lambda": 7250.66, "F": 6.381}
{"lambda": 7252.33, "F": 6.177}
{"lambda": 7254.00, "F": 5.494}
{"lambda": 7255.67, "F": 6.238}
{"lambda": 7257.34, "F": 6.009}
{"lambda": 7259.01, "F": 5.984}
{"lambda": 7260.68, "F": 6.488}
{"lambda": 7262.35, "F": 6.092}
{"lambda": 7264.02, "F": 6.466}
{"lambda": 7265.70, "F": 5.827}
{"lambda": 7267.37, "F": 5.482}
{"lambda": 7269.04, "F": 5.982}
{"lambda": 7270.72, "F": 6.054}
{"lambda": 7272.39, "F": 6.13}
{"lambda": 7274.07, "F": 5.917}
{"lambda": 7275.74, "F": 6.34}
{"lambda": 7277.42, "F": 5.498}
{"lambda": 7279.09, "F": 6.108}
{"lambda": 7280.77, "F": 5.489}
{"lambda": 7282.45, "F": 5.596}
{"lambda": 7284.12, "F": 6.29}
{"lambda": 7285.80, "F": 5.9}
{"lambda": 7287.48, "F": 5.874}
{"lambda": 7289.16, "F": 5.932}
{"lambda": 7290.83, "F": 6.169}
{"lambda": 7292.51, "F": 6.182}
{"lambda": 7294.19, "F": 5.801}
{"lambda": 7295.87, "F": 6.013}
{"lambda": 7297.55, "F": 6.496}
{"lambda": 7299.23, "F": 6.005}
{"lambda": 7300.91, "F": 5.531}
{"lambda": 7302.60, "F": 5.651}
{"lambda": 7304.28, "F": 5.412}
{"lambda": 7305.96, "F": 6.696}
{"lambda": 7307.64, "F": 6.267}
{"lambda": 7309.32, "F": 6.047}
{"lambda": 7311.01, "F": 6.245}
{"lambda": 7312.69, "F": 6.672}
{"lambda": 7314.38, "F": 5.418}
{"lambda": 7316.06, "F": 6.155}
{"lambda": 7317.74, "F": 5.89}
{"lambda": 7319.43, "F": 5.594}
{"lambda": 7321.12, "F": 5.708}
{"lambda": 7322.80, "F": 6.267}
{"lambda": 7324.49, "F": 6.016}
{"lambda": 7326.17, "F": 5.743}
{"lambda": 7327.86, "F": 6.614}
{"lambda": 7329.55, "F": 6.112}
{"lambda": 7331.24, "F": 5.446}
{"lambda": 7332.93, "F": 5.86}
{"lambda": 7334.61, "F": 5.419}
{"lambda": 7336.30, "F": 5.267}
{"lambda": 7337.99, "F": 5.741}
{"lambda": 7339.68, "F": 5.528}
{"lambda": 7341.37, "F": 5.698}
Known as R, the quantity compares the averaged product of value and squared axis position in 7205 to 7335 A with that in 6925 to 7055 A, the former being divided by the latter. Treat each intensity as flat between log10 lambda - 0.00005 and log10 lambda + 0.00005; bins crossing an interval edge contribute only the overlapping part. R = 1.12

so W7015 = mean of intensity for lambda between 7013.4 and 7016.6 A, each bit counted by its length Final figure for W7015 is 4.73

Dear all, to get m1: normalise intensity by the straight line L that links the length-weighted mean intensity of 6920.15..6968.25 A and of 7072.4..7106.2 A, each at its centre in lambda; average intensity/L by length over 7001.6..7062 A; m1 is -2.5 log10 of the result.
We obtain 0.11 mag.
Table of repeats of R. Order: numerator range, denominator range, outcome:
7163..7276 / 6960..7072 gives 1.14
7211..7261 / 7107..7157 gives 1.06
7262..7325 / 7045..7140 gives 1.07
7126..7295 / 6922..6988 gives 1.06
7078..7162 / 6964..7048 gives 1.09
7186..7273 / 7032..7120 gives 1.09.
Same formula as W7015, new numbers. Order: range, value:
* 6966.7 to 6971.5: 6.15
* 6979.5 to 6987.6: 6.29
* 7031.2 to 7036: 5.93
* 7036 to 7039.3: 6.23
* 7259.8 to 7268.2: 6.07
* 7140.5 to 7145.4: 6.47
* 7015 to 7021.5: 5.4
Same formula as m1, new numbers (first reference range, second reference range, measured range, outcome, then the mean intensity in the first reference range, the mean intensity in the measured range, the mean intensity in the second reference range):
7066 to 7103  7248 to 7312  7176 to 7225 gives -0.023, 5.93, 6.13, 6.04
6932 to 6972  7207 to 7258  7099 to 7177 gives 0.027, 6.16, 6.03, 6.19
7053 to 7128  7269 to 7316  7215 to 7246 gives -0.035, 5.91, 6.17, 5.99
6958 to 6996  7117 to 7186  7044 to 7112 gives 0.042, 6.15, 5.88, 6.09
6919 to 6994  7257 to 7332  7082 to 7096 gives 0.040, 6.17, 5.88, 5.99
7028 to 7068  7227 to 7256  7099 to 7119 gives 0.005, 5.81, 5.93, 6.28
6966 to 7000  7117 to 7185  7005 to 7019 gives 0.308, 6.07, 4.57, 6.1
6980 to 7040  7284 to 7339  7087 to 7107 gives -0.049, 5.58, 5.95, 5.95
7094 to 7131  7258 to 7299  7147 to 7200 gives -0.020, 5.95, 6.09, 6.01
